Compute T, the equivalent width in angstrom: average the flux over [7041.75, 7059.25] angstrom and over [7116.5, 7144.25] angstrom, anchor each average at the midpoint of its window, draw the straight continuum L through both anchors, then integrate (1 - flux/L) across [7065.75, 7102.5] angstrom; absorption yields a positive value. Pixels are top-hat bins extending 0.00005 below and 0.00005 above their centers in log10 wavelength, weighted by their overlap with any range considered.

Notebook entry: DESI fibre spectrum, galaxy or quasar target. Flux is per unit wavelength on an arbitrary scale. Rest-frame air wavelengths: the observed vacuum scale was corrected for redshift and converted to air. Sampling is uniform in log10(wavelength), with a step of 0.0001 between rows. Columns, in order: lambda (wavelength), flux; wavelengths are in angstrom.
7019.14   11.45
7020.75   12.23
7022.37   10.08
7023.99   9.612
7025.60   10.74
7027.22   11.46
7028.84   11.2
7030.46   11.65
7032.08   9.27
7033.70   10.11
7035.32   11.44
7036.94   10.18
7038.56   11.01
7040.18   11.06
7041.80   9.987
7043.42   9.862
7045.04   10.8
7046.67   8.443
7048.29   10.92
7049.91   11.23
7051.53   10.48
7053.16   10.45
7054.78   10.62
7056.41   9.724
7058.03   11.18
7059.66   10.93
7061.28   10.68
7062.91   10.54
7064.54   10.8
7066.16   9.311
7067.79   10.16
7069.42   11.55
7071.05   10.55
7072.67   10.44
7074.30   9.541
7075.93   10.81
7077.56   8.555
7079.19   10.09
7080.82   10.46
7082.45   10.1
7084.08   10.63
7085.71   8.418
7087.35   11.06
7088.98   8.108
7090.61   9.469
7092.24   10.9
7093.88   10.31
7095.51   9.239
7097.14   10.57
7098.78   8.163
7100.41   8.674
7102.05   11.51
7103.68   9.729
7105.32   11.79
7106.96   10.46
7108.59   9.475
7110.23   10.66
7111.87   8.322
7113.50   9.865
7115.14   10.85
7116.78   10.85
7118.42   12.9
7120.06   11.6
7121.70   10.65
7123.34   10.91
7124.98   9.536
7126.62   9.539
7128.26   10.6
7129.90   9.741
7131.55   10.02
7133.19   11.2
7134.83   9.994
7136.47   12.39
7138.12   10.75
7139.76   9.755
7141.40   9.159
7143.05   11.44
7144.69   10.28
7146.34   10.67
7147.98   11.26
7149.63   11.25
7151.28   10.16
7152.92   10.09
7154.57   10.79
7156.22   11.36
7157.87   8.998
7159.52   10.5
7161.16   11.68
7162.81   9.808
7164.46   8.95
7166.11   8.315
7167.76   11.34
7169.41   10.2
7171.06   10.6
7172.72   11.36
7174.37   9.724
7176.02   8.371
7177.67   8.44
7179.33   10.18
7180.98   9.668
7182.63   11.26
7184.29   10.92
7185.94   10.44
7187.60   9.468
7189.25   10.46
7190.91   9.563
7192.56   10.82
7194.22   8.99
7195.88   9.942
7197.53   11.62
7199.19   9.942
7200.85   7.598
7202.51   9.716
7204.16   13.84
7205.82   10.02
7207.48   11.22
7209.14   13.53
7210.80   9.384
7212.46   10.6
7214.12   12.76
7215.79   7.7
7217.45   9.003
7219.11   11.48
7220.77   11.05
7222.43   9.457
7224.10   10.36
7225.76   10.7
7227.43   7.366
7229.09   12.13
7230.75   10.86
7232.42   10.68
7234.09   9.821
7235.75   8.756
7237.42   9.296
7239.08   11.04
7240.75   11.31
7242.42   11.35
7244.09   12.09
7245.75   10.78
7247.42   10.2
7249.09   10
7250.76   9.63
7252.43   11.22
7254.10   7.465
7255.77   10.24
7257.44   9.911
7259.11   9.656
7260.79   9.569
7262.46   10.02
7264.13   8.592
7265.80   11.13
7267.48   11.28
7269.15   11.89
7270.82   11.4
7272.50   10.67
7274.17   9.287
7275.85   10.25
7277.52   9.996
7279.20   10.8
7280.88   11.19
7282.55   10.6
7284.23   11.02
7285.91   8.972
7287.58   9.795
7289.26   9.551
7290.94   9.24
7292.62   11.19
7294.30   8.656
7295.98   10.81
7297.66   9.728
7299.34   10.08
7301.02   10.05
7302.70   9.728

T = 1.9 angstrom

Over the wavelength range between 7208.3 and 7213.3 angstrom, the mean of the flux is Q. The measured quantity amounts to 11.2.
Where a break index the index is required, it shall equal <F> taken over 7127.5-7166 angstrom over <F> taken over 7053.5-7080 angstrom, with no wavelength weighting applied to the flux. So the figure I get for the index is 1.01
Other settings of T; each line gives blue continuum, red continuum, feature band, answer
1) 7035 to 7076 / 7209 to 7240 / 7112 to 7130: -0.35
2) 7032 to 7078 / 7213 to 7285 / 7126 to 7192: 0.57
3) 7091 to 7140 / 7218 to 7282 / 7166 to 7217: 0.36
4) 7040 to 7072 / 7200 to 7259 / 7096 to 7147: 0.17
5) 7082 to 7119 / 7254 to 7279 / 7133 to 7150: -1.03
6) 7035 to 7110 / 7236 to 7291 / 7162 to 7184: 0.78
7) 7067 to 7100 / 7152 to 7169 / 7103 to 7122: -1.07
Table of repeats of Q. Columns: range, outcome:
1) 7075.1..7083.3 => 10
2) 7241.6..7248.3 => 11.1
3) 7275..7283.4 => 10.6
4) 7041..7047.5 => 9.77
